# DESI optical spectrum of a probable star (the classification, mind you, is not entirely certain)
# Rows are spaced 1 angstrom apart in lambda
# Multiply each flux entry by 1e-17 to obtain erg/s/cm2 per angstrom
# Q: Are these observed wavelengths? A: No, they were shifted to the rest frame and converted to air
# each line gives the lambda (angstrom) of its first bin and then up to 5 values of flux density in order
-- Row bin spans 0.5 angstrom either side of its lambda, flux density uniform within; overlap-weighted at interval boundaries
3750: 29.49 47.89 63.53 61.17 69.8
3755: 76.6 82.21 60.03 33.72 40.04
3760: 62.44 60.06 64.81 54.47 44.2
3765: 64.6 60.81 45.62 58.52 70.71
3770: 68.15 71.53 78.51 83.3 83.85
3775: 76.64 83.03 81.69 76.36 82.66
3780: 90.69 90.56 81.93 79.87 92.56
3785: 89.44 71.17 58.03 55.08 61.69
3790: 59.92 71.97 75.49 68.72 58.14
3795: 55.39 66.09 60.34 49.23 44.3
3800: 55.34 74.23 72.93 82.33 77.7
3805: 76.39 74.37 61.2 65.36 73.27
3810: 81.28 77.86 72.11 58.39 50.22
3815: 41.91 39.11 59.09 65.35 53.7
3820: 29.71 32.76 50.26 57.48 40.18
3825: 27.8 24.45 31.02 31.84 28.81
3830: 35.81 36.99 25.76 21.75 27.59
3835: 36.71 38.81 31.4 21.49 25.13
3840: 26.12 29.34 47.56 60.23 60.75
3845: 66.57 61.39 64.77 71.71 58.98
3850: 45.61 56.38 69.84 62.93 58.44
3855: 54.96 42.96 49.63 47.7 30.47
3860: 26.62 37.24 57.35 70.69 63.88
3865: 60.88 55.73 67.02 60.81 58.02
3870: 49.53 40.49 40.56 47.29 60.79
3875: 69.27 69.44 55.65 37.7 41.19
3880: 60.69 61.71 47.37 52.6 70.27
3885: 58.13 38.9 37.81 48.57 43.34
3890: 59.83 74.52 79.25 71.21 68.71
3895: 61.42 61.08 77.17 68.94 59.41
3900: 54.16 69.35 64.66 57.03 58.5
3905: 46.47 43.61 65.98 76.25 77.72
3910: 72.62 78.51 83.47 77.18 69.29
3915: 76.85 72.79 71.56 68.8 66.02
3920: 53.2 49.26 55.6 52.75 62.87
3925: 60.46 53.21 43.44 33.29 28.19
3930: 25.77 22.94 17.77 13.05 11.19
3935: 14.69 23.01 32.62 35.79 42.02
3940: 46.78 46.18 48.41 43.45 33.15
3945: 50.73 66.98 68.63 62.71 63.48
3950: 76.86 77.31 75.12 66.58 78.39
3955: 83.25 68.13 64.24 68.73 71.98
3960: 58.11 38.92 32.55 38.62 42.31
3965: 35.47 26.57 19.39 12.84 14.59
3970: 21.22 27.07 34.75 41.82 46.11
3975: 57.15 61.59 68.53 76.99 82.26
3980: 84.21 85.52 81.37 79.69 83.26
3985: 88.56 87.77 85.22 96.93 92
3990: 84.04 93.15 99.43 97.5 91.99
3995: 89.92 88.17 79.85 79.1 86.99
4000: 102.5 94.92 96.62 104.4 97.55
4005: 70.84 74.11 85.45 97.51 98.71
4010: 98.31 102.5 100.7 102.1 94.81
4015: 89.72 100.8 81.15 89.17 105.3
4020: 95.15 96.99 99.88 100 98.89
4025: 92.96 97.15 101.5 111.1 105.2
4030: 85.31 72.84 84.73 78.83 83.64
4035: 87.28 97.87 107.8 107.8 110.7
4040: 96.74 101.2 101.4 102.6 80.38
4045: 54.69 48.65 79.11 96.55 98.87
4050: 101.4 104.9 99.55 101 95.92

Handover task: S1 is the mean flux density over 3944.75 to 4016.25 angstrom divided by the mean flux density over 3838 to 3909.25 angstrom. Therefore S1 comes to 1.31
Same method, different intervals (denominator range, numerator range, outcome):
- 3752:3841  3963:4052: 1.41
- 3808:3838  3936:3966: 1.24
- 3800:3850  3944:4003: 1.35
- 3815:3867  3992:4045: 2.06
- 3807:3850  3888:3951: 1.19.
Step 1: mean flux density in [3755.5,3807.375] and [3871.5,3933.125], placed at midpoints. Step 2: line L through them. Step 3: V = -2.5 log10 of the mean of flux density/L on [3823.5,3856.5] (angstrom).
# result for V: 0.41 mag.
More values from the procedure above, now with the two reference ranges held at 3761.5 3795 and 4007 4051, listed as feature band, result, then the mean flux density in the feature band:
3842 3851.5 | 0.275 mag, 60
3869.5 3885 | 0.433 mag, 53.8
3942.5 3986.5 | 0.456 mag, 57.9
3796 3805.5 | 0.114 mag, 65.9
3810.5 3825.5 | 0.427 mag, 50.4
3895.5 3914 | 0.239 mag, 66.3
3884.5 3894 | 0.376 mag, 57.5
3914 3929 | 0.405 mag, 57.9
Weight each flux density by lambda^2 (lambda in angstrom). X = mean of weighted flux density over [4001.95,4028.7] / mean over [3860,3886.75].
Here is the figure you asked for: 1.9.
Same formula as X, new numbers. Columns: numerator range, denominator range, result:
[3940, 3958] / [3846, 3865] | 1.22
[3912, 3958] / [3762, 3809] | 0.82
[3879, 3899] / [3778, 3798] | 0.88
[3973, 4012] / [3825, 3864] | 2.09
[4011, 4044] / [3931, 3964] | 2.00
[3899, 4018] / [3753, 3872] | 1.22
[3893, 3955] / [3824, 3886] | 1.20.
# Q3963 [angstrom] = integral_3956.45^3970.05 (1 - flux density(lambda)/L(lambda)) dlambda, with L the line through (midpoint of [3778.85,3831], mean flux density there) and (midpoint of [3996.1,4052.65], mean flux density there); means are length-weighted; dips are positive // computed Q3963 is 7.2 angstrom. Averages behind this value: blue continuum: 60.5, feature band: 39.7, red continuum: 93.1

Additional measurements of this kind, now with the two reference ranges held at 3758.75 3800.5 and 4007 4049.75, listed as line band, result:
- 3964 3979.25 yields 8.1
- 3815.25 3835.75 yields 9.8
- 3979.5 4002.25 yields 0.2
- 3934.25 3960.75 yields 9.2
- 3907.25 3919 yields 1.1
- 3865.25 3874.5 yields 2.8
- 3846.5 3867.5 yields 5.8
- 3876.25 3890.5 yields 5.0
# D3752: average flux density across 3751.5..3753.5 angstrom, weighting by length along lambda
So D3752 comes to 62.4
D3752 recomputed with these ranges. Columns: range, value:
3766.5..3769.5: 58.3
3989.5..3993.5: 93.5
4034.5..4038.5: 100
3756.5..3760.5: 49.1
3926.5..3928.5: 38.4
